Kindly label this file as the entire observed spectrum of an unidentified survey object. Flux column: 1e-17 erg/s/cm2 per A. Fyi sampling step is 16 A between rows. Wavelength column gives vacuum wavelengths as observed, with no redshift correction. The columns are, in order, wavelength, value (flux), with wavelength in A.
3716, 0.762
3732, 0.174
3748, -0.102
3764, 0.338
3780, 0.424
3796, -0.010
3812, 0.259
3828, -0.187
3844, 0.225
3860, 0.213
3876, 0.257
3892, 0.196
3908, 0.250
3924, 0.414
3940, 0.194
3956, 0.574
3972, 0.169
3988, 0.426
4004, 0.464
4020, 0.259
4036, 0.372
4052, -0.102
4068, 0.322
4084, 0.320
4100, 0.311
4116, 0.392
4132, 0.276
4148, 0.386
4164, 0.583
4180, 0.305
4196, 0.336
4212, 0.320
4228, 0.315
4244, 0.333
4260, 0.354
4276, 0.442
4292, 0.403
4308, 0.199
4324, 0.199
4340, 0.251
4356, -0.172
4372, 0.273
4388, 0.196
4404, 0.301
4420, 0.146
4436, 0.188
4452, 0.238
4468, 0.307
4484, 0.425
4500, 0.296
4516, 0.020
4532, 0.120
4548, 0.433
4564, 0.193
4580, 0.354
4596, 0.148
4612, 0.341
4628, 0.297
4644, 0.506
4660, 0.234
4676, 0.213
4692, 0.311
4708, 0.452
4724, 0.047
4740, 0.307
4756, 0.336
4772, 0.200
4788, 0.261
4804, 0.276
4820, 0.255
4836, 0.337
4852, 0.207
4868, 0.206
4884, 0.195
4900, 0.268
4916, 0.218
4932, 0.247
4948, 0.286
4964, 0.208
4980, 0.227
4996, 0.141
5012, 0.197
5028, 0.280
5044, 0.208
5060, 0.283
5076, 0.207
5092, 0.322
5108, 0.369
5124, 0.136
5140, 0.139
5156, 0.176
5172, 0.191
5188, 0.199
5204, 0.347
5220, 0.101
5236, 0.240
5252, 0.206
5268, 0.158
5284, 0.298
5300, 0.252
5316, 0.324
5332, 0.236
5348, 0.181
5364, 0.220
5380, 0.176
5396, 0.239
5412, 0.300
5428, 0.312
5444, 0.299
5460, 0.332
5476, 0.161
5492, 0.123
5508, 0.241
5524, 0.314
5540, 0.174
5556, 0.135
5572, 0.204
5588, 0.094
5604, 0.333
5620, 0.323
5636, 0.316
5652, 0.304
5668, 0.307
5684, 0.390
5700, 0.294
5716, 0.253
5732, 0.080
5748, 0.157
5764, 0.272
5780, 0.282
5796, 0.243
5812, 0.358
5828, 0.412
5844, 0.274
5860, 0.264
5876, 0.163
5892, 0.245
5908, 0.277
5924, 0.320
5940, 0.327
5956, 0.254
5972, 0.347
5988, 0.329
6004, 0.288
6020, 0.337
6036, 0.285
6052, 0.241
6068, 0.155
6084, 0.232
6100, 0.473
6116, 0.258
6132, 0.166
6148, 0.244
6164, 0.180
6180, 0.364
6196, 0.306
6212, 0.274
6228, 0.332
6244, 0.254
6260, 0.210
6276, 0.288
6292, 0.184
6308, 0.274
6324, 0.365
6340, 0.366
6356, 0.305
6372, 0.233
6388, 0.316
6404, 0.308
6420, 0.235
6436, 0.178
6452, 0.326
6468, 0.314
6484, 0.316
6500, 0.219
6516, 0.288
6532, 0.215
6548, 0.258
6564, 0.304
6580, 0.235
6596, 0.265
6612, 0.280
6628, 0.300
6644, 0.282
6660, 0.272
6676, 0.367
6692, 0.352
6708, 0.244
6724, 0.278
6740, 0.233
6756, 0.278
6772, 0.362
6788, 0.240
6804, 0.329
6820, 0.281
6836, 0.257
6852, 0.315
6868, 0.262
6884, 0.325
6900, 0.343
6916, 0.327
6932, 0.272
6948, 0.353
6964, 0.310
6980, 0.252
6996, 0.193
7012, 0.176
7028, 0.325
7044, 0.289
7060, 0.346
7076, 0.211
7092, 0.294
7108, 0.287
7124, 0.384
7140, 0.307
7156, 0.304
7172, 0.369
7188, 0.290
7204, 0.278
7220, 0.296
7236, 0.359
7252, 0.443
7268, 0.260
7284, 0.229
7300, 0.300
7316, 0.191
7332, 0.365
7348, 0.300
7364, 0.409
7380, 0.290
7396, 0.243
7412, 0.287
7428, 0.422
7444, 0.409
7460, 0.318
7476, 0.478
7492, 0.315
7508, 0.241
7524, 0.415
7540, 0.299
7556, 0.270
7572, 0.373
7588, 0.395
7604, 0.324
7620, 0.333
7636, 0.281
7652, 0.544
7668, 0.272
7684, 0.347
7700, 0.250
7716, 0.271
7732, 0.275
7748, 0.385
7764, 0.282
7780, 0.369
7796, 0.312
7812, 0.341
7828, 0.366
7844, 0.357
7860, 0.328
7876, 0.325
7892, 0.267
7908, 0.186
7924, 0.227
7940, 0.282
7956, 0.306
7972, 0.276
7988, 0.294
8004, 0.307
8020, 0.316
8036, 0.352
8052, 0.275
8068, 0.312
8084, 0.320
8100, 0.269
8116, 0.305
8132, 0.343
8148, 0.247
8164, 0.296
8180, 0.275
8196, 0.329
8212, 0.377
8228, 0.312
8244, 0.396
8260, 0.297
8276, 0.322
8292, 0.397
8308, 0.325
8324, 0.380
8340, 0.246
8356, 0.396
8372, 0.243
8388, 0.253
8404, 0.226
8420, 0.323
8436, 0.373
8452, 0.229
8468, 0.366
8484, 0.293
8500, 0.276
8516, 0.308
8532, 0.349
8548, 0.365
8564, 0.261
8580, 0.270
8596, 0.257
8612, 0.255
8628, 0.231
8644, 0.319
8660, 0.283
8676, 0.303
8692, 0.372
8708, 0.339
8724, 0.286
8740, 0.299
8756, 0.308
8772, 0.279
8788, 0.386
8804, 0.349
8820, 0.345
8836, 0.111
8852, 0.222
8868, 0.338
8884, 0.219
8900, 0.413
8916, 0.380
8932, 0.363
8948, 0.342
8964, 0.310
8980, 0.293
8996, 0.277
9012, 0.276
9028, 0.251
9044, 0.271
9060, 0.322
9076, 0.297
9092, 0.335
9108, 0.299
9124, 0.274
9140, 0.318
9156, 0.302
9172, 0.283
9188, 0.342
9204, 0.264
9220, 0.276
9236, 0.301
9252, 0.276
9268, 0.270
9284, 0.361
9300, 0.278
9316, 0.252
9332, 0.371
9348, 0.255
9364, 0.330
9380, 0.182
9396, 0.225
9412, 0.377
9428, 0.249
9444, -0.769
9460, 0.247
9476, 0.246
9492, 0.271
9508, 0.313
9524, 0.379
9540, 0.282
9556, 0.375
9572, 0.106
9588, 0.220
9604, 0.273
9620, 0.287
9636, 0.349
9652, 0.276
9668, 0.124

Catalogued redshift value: 0.529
